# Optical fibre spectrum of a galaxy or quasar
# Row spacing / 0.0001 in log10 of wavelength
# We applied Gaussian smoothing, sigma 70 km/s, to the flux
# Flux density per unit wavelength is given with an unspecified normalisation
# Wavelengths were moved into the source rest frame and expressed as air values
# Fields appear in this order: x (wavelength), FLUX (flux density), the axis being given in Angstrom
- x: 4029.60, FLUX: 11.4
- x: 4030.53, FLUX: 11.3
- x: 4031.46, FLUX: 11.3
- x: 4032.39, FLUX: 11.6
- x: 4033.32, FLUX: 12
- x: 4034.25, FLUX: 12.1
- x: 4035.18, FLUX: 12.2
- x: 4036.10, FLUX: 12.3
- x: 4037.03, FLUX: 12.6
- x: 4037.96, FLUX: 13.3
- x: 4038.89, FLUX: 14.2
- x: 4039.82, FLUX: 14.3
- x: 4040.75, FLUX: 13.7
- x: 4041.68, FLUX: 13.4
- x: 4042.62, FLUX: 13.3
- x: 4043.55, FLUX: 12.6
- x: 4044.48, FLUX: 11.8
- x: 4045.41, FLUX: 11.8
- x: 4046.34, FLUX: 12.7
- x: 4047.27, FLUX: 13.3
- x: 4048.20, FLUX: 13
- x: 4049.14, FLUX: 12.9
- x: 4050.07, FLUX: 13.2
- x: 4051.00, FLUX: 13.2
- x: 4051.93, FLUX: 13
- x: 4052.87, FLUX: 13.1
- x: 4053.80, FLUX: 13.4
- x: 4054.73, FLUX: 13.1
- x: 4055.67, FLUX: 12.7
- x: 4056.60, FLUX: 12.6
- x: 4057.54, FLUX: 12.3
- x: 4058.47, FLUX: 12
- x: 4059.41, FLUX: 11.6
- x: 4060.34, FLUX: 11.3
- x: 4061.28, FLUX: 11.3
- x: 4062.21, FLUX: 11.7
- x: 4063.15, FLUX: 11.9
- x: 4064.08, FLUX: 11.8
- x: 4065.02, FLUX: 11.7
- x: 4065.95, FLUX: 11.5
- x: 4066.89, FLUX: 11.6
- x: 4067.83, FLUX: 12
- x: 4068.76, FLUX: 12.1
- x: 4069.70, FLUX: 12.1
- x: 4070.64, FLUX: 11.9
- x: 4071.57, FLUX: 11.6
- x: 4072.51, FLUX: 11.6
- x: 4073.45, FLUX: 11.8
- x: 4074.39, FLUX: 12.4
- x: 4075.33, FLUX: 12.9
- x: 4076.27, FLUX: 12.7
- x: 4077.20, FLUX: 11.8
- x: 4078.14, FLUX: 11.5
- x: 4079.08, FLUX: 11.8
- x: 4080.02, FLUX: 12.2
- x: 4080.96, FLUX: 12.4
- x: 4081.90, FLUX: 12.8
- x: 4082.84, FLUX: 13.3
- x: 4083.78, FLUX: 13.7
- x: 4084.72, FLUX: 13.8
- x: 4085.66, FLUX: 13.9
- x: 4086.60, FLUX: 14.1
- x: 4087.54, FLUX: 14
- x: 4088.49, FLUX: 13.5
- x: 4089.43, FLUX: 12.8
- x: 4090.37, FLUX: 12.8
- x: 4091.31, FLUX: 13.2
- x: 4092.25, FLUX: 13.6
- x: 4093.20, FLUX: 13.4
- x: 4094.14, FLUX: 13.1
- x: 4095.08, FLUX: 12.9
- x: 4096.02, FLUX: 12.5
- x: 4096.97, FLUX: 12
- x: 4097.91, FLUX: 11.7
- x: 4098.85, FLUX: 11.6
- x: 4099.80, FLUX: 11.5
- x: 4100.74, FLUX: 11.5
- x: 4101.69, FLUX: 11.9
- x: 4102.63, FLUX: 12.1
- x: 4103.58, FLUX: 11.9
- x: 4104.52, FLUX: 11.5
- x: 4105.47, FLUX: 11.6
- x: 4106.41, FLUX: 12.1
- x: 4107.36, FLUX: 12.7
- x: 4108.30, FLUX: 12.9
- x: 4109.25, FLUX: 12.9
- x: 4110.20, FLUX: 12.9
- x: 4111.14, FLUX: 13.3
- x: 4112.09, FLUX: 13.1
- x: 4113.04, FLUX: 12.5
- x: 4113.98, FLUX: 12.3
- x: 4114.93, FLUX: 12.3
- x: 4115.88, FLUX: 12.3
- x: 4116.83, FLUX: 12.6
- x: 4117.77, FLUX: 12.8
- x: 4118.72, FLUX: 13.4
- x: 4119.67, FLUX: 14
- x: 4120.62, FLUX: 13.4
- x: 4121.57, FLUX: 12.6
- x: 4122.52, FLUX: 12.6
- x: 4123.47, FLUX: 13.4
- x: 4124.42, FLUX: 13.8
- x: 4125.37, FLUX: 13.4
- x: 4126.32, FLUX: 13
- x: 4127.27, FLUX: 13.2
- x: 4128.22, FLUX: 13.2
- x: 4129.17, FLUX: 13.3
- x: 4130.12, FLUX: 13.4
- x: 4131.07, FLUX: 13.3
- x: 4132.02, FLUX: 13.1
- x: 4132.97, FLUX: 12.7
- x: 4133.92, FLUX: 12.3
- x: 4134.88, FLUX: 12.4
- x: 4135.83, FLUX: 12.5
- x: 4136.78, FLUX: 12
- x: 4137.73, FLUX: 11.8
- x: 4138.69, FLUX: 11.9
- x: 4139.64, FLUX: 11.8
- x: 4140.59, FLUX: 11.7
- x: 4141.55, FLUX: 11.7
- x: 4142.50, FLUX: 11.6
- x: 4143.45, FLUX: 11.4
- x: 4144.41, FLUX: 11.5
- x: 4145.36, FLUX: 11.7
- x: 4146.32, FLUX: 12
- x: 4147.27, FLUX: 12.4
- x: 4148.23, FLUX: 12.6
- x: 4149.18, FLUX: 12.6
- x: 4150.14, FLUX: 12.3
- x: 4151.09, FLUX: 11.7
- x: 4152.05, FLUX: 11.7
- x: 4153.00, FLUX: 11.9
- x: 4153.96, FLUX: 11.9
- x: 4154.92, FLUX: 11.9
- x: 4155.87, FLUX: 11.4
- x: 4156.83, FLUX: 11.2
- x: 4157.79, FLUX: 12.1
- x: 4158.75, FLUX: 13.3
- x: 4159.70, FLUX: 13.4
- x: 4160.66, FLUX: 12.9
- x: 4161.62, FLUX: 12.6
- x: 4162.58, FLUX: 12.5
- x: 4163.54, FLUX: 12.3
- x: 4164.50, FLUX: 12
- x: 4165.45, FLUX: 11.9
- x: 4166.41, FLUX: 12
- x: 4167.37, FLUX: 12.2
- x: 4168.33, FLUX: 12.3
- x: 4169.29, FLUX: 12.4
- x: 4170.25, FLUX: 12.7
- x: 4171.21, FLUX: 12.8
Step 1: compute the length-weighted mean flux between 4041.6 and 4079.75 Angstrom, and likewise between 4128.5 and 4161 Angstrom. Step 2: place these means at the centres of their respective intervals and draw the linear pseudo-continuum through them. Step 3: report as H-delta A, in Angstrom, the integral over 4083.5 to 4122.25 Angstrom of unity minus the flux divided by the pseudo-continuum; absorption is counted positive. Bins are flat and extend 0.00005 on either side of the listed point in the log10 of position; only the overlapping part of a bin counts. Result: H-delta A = -1.6 Angstrom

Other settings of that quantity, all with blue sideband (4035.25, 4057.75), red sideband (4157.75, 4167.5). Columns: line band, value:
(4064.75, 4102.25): 1.02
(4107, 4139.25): -0.48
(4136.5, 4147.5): 0.71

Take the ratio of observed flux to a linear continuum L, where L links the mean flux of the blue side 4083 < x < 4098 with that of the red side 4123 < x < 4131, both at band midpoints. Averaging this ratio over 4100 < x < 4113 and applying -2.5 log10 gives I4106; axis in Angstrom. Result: 0.08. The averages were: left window 13.2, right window 13.3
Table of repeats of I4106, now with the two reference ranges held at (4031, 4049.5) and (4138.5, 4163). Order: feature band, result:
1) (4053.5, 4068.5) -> 0.05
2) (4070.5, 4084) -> 0.02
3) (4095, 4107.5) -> 0.04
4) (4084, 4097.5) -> -0.07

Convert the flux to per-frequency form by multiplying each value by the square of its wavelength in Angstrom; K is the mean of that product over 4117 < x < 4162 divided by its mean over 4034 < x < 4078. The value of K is 1.04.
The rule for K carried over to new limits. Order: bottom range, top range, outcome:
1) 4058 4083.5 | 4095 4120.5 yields 1.05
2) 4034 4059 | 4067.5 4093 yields 1.00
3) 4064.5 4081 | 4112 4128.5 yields 1.11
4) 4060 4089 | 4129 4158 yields 1.01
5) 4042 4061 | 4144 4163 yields 1.01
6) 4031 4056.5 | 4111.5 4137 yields 1.05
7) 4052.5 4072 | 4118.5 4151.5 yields 1.08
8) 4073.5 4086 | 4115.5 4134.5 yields 1.06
